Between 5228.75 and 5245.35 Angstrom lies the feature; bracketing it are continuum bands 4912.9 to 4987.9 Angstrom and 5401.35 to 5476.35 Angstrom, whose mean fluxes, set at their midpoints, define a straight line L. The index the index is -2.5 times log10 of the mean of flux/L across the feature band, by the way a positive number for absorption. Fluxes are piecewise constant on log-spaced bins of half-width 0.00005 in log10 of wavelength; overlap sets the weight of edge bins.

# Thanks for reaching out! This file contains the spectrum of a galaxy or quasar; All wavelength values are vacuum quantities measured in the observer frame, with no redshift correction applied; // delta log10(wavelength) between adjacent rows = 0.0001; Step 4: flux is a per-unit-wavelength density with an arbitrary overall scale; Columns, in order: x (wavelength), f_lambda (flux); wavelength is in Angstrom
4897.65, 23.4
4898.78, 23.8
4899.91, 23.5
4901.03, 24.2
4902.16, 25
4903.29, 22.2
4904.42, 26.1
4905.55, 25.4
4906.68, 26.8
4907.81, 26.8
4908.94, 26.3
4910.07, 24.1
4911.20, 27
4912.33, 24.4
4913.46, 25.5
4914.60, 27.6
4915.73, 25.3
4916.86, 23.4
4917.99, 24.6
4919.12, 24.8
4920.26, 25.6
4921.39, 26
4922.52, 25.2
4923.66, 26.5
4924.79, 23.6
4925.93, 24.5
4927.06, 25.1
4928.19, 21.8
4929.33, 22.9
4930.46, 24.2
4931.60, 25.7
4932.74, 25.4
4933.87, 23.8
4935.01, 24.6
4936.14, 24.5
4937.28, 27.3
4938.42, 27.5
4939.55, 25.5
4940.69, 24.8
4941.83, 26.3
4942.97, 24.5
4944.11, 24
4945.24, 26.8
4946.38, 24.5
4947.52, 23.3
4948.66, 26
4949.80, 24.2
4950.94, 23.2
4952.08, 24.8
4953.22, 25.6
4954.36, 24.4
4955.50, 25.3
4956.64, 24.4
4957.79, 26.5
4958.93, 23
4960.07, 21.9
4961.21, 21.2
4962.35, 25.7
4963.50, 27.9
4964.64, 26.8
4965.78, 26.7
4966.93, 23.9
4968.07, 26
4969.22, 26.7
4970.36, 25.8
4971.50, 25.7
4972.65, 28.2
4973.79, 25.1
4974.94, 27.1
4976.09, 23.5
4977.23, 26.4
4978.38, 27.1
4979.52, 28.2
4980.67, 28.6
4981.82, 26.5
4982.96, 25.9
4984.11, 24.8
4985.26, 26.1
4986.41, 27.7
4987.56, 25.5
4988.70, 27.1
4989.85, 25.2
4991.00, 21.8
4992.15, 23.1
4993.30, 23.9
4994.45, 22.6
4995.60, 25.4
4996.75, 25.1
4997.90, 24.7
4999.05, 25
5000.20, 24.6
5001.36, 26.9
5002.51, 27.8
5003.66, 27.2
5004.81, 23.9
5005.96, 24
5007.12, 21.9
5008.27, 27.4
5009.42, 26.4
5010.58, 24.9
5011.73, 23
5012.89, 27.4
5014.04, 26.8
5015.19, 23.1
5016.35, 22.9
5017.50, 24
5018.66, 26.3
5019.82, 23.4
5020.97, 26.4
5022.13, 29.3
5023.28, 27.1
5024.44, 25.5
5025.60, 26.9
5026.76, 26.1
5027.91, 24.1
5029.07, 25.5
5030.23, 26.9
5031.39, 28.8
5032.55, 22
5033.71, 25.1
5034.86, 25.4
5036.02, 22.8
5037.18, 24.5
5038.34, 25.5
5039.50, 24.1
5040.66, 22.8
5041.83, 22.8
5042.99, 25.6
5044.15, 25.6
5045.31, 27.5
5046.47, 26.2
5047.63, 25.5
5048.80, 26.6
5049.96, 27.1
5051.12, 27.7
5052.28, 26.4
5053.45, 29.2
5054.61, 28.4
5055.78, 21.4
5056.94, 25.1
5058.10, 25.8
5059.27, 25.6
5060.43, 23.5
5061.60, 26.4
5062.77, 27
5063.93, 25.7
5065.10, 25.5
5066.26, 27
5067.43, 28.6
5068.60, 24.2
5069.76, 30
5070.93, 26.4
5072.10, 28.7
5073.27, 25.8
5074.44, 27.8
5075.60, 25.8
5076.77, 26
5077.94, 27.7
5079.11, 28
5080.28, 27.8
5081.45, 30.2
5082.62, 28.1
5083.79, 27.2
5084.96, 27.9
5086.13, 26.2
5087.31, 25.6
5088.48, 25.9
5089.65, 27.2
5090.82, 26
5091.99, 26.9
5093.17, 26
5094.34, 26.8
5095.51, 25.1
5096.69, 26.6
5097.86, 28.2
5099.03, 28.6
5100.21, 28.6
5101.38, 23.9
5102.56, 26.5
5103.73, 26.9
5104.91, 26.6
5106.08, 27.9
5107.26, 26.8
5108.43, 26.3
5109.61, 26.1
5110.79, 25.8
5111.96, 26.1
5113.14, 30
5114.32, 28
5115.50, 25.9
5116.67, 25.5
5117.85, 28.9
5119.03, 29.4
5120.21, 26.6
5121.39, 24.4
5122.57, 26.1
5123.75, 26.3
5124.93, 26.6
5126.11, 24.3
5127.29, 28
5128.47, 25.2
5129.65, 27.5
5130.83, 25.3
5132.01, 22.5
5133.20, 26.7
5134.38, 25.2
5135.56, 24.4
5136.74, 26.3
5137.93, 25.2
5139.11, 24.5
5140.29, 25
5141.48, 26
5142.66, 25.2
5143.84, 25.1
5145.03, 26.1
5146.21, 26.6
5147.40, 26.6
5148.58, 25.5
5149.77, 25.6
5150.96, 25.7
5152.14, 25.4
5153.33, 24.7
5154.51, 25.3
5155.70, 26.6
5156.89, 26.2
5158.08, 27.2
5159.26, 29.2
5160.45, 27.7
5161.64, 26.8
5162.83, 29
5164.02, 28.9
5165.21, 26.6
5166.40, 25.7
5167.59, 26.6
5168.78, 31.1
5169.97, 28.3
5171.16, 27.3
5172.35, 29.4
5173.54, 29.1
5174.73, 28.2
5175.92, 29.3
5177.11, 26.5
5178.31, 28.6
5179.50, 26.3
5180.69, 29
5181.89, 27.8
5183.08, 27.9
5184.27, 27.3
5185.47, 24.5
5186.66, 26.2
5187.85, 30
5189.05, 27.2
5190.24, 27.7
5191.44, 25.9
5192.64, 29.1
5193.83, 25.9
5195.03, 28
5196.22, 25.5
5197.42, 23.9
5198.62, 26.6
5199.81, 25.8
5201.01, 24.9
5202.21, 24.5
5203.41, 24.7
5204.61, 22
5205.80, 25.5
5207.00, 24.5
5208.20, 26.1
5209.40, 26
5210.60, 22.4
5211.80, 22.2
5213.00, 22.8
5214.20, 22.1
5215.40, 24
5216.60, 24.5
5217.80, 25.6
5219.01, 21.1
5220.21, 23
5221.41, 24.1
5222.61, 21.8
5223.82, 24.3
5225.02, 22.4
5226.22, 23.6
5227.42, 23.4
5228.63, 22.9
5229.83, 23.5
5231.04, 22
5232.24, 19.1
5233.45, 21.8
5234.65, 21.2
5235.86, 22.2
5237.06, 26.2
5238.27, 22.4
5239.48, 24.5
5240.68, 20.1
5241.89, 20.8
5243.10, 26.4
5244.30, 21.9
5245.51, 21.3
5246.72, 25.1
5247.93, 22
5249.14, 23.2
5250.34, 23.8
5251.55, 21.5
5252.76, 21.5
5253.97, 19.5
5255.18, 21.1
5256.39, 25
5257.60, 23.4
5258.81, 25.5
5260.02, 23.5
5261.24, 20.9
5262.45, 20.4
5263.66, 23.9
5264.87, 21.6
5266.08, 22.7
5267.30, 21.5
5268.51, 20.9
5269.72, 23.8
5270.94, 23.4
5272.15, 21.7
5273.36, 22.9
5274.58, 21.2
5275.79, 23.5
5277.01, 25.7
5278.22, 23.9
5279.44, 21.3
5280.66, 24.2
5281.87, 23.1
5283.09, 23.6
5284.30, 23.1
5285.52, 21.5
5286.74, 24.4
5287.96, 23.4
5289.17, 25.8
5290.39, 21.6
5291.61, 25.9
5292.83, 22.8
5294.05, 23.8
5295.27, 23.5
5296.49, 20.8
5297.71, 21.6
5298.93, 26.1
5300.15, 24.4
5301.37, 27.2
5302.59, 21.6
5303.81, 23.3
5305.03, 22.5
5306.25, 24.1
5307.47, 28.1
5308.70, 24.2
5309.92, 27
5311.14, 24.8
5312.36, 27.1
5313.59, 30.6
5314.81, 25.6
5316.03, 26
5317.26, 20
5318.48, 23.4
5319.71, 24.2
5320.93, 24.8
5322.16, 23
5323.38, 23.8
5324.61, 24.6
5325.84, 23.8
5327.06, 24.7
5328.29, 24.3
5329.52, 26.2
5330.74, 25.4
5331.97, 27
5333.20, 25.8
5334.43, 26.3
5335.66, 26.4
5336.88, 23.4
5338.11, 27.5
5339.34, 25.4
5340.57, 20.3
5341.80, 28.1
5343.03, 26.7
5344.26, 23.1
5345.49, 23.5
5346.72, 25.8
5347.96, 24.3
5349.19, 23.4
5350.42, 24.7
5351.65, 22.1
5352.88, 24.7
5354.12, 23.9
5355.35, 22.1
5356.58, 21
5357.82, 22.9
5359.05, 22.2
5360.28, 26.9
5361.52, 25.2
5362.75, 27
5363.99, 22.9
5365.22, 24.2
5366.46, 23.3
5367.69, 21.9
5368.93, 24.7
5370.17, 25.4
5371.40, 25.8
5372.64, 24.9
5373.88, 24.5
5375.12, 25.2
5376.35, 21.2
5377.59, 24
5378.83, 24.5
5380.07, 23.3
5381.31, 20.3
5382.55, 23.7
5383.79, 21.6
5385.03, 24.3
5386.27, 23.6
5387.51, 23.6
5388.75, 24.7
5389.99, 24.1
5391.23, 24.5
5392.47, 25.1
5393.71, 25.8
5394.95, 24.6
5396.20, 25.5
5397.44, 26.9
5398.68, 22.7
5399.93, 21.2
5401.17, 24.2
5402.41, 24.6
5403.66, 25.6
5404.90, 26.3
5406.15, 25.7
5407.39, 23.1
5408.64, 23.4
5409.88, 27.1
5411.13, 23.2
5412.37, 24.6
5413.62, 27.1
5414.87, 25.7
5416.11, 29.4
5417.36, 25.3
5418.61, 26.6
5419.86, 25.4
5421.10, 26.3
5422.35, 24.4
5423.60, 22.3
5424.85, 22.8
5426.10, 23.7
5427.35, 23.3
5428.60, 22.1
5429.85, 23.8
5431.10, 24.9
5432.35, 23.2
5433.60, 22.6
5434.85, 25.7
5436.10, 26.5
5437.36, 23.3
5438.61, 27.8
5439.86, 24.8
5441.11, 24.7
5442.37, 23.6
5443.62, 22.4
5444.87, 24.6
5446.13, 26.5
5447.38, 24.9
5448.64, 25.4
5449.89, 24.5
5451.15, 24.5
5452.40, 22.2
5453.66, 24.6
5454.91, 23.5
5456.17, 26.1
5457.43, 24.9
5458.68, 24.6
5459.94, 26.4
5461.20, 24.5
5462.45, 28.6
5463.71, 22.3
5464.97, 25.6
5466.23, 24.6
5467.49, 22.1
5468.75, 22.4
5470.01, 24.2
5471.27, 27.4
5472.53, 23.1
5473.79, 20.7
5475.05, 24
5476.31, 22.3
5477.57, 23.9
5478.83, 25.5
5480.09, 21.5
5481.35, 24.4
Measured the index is 0.11 mag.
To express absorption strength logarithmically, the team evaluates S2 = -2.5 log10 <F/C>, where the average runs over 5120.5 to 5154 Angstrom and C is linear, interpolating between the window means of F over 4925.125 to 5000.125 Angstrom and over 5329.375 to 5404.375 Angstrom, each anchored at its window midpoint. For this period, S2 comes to -0.033 mag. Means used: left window 25.2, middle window 25.6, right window 24.3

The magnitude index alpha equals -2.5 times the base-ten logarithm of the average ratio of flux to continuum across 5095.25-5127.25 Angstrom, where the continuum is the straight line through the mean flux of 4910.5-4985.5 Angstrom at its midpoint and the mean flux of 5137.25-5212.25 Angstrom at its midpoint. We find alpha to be -0.03 mag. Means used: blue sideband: 25.3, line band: 26.8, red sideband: 26.5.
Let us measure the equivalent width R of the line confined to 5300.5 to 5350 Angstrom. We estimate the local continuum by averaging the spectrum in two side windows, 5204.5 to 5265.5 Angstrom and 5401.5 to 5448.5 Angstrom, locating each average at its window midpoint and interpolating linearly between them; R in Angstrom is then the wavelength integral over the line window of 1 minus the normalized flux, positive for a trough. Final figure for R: -2.3 Angstrom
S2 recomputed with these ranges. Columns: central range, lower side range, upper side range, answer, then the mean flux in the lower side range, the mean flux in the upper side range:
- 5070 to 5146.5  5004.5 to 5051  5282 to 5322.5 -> -0.07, 25.3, 24.2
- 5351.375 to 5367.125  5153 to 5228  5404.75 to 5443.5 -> 0.06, 26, 24.7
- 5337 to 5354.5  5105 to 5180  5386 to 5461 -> 0.03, 26.7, 24.7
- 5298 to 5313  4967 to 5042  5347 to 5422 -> -0.02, 25.4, 24.4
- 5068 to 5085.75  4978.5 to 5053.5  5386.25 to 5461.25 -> -0.08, 25.5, 24.7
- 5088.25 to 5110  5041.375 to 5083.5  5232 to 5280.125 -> -0.04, 26.6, 22.6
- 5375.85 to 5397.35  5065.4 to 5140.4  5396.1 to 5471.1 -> 0.05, 26.7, 24.7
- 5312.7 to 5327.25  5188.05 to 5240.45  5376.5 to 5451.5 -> -0.01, 24.1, 24.5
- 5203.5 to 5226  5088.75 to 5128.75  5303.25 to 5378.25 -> 0.09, 26.7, 24.6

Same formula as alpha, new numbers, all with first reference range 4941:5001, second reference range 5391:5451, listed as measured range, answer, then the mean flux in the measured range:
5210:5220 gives 0.086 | 23.1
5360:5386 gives 0.036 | 24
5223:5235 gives 0.116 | 22.4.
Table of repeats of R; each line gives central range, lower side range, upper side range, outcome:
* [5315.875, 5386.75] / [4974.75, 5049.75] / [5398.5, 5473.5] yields 1.68 Angstrom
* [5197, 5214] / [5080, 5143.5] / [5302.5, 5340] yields 0.97 Angstrom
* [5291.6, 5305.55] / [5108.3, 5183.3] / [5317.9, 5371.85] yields 0.81 Angstrom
